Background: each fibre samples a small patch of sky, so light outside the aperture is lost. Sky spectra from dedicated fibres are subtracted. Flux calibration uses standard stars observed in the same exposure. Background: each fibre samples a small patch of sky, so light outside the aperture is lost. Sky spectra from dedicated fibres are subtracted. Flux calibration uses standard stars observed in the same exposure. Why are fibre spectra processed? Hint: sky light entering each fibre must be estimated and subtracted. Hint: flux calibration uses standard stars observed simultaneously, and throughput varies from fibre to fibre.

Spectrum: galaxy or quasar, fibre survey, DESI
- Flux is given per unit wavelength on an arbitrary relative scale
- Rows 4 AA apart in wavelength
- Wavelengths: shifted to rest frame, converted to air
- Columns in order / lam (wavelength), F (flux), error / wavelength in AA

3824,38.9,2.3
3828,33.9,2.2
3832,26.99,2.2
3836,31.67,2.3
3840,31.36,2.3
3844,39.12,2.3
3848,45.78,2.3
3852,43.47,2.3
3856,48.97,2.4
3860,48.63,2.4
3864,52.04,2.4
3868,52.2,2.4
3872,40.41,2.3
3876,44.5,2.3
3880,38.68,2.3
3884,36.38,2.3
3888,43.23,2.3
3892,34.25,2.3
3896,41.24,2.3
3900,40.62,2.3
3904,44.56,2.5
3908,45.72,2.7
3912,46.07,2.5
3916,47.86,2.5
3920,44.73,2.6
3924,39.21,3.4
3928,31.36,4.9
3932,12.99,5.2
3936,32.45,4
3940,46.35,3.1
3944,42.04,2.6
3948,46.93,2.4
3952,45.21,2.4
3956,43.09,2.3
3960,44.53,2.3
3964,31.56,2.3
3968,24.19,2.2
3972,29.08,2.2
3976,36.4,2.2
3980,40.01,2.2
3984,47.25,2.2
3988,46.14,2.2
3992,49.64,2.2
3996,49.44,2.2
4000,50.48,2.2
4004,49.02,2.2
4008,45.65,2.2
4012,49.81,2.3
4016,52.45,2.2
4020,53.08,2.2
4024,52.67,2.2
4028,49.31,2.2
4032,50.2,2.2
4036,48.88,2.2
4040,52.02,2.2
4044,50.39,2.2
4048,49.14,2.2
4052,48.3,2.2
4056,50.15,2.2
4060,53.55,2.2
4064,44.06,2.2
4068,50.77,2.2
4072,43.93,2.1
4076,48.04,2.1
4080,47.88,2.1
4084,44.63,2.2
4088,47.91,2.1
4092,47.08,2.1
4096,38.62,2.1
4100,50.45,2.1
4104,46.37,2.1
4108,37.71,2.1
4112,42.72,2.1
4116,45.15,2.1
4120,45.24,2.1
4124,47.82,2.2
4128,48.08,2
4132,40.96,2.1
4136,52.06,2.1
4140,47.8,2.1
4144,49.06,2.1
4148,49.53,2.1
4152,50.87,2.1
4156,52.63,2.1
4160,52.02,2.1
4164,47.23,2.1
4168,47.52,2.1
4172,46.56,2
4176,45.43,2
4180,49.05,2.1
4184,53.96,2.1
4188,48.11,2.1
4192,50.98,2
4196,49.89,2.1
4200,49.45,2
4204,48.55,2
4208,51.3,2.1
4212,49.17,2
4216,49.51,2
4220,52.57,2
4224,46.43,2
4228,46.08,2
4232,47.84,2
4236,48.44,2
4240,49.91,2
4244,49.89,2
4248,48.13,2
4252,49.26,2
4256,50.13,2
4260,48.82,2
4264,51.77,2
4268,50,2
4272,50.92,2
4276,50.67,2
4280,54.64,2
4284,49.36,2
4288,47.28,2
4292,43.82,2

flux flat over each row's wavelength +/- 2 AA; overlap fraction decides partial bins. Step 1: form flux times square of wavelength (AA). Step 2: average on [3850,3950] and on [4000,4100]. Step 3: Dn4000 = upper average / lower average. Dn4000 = 1.3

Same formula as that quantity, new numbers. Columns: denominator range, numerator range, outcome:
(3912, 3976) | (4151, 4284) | 1.51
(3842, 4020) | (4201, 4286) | 1.36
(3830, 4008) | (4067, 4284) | 1.34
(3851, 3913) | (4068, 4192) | 1.22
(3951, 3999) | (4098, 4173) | 1.26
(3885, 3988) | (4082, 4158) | 1.30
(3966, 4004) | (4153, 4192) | 1.29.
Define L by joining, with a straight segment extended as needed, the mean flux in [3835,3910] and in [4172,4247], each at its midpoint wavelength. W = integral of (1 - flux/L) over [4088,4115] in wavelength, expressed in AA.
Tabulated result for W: 1.6 AA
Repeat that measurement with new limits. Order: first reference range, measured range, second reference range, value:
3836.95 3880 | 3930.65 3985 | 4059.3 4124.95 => 9.0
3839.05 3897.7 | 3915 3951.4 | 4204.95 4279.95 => 4.8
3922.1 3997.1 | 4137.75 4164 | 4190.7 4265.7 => -2.2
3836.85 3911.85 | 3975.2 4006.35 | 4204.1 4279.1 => -1.0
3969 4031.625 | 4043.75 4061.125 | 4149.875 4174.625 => -1.0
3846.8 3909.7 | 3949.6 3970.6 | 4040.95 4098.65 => 3.6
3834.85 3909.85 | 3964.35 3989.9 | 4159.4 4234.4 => 4.4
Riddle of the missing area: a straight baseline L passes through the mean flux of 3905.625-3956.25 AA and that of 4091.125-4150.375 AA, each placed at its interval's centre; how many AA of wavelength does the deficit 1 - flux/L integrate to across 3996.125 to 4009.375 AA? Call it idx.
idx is -2.0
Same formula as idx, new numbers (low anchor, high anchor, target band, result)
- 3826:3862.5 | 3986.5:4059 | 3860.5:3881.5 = -2.74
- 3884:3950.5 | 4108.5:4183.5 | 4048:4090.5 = -2.74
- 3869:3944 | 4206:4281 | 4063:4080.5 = -0.94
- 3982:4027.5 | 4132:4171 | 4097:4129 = 2.75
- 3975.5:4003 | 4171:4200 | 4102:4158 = 1.80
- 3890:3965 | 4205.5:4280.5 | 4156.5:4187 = -0.95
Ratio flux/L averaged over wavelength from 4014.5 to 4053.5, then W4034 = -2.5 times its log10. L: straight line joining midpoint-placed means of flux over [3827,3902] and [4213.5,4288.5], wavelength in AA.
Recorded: -0.137 mag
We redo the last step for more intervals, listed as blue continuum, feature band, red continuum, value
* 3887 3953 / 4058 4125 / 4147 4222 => 0.008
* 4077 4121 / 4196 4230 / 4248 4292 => -0.021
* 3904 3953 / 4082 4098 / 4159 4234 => 0.022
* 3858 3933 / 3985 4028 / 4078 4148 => -0.137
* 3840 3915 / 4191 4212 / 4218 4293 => -0.031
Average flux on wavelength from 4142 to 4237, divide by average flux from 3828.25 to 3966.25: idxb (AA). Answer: 1.21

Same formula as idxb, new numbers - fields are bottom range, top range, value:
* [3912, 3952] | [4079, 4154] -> 1.19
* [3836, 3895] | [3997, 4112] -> 1.14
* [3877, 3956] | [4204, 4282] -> 1.24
